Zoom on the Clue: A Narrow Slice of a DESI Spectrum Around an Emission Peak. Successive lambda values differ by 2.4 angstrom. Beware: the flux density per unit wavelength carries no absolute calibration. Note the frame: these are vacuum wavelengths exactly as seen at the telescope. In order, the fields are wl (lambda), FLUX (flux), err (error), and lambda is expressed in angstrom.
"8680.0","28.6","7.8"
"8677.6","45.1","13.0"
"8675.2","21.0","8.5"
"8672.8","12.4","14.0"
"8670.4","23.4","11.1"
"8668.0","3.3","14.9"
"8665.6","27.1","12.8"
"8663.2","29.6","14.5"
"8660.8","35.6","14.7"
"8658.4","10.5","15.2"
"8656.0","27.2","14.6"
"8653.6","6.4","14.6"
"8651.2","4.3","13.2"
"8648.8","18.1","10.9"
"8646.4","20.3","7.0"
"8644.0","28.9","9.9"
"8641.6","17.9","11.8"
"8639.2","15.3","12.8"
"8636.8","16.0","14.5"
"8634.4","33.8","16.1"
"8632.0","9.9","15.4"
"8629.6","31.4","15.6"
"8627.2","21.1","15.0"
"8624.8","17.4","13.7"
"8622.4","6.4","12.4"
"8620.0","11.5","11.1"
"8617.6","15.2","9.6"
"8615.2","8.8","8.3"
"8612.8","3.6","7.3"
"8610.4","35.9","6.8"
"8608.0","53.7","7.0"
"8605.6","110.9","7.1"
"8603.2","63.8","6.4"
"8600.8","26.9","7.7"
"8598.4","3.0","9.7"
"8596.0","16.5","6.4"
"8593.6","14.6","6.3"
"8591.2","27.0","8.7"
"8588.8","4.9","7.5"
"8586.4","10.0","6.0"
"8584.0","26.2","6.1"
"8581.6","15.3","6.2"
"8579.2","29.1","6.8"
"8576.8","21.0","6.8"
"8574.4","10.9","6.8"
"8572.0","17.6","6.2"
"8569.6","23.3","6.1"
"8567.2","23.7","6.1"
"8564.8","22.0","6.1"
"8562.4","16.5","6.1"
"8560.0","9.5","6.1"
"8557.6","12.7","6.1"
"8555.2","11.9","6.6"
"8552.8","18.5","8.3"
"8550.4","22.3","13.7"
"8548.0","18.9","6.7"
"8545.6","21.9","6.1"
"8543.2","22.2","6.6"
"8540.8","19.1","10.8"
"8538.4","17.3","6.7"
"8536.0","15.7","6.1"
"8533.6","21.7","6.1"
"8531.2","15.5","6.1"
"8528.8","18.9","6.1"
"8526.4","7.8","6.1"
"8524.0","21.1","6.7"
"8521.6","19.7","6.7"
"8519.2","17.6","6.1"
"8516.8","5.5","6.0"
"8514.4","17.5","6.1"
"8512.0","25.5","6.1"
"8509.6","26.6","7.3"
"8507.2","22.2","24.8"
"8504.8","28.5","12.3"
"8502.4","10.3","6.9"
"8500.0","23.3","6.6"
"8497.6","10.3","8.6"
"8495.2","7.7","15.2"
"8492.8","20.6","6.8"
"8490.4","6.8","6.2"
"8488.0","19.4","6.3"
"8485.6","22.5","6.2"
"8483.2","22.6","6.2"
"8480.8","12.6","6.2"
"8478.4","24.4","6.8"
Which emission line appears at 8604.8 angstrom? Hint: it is H-beta 4861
